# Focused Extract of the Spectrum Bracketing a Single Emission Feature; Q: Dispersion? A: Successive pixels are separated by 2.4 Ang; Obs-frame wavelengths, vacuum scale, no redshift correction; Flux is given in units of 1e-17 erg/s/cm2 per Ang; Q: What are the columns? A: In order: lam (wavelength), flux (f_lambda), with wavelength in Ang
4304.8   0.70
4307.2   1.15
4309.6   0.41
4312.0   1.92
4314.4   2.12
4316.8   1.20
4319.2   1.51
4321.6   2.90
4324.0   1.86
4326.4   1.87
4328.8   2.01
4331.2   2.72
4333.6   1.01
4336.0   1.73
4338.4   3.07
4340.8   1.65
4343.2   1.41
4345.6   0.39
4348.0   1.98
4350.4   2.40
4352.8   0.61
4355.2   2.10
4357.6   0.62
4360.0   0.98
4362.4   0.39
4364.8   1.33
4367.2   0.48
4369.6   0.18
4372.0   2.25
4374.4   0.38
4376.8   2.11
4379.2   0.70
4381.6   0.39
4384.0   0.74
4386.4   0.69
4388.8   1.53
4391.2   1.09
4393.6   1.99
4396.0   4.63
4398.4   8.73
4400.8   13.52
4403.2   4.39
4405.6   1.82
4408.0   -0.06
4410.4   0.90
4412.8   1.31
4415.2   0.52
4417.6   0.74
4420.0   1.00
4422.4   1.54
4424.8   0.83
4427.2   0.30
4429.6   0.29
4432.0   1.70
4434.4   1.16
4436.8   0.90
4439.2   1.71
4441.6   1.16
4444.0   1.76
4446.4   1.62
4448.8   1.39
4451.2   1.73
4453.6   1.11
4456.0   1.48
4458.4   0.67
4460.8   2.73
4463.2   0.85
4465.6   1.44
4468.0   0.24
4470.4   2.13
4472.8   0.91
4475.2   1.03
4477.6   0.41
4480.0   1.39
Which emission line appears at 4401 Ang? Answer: [O II]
